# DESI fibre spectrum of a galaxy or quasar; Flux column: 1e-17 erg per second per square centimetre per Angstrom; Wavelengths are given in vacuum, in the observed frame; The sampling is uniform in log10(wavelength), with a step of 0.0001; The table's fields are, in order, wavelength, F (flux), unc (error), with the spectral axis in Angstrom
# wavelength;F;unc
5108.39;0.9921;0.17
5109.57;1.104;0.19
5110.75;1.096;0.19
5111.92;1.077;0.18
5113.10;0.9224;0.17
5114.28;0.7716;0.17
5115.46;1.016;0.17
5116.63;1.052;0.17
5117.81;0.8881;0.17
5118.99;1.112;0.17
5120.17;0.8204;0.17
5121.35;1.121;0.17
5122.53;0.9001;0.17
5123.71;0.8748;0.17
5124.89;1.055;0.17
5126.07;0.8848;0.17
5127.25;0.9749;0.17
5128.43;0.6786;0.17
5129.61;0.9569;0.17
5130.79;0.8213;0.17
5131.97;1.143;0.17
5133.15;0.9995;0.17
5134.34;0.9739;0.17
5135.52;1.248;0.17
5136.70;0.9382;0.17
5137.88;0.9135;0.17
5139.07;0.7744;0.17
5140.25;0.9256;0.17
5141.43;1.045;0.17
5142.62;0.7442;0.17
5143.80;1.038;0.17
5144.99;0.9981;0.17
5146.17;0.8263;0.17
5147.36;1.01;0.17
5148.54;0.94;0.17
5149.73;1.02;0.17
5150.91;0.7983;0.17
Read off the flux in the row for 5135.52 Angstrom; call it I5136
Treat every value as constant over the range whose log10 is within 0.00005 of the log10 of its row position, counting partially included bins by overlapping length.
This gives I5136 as 1.248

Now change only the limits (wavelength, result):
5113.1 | 0.9224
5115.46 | 1.016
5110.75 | 1.096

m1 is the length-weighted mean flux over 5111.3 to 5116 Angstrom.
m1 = 0.947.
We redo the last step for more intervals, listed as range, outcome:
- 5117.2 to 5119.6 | 0.997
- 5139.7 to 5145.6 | 0.95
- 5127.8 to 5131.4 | 0.824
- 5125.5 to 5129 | 0.847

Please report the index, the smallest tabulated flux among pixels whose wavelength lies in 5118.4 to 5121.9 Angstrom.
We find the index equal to 0.8204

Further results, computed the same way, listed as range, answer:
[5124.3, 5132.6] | 0.6786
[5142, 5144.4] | 0.7442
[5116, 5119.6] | 0.8881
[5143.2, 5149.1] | 0.8263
